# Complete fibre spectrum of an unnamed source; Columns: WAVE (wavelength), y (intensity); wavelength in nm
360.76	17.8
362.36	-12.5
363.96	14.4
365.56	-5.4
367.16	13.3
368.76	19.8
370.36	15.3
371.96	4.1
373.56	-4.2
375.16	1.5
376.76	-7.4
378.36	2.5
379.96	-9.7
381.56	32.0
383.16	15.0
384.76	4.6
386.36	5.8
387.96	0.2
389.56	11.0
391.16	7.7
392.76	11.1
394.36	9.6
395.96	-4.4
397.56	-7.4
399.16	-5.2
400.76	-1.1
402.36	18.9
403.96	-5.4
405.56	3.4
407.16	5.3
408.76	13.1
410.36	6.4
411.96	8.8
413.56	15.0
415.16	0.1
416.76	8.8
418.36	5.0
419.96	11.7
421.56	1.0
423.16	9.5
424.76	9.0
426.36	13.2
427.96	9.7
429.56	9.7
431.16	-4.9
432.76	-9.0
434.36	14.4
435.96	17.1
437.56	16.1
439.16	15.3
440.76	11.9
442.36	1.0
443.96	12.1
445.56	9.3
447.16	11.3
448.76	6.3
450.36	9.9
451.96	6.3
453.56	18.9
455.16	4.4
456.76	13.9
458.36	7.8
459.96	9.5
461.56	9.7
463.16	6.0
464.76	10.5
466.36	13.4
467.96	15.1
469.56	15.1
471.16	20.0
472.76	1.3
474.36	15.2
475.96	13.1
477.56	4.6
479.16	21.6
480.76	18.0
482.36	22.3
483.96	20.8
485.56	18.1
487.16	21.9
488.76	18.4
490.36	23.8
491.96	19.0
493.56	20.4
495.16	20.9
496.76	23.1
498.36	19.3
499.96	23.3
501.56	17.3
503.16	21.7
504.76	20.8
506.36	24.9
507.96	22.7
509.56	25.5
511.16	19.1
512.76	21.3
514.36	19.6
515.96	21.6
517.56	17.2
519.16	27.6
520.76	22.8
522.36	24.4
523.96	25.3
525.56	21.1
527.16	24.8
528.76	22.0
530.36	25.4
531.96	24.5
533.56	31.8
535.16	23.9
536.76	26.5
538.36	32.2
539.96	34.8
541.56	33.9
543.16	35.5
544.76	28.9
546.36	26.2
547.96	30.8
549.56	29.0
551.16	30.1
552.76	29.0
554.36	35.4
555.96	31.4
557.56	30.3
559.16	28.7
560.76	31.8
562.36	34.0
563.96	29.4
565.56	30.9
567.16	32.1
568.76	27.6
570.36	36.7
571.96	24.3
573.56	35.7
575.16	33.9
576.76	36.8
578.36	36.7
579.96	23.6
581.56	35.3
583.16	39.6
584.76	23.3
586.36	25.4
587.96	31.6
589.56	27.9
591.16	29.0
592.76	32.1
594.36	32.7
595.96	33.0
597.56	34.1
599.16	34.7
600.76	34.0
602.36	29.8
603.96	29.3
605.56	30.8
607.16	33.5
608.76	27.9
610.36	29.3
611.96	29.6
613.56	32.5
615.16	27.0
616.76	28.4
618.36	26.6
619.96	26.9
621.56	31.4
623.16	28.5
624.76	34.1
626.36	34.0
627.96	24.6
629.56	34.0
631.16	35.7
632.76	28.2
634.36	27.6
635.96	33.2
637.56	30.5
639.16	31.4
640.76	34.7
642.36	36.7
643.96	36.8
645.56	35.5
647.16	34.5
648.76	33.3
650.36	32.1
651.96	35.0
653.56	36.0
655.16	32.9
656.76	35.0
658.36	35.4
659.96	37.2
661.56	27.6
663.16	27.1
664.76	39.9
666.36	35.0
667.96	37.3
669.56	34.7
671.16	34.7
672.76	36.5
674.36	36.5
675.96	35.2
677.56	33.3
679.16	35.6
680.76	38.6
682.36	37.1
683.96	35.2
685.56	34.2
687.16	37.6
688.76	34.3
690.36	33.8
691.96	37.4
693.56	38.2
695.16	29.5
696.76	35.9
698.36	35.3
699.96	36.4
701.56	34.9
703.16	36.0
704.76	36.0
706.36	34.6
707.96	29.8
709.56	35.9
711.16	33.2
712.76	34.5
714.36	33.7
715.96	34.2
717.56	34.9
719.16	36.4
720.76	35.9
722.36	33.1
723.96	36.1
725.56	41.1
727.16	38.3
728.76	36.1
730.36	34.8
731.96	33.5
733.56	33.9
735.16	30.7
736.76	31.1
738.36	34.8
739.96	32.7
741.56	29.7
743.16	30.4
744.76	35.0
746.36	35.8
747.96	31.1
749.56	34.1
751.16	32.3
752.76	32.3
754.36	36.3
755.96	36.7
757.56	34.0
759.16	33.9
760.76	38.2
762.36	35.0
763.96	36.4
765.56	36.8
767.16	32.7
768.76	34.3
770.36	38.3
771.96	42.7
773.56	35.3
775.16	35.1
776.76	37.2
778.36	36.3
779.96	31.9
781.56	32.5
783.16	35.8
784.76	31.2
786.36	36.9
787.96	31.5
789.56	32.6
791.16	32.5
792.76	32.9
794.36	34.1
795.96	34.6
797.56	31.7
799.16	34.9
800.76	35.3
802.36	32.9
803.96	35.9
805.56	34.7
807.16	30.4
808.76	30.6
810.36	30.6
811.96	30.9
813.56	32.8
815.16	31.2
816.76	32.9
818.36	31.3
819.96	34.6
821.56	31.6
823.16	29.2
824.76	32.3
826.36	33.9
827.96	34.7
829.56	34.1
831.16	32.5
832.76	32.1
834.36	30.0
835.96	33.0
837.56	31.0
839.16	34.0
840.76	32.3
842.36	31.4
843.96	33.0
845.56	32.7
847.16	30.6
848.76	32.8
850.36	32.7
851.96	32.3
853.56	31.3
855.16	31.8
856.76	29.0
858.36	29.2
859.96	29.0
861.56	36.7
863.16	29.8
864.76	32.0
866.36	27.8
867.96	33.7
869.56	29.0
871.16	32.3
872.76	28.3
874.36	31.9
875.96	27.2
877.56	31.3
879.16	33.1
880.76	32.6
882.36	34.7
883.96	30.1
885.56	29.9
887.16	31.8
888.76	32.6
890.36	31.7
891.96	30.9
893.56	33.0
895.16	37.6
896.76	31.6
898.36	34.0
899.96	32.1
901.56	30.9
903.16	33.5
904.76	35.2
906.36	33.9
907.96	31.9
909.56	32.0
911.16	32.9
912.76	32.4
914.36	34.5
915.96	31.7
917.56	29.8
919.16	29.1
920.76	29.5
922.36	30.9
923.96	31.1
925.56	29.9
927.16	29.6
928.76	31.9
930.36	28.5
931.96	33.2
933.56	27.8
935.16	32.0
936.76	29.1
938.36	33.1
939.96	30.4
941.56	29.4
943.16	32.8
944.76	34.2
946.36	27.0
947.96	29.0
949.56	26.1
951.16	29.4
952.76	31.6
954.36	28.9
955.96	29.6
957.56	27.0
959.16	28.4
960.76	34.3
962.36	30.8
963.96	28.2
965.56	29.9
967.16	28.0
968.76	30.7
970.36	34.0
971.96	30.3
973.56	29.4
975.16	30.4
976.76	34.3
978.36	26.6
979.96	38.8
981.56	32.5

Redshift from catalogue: 0.201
